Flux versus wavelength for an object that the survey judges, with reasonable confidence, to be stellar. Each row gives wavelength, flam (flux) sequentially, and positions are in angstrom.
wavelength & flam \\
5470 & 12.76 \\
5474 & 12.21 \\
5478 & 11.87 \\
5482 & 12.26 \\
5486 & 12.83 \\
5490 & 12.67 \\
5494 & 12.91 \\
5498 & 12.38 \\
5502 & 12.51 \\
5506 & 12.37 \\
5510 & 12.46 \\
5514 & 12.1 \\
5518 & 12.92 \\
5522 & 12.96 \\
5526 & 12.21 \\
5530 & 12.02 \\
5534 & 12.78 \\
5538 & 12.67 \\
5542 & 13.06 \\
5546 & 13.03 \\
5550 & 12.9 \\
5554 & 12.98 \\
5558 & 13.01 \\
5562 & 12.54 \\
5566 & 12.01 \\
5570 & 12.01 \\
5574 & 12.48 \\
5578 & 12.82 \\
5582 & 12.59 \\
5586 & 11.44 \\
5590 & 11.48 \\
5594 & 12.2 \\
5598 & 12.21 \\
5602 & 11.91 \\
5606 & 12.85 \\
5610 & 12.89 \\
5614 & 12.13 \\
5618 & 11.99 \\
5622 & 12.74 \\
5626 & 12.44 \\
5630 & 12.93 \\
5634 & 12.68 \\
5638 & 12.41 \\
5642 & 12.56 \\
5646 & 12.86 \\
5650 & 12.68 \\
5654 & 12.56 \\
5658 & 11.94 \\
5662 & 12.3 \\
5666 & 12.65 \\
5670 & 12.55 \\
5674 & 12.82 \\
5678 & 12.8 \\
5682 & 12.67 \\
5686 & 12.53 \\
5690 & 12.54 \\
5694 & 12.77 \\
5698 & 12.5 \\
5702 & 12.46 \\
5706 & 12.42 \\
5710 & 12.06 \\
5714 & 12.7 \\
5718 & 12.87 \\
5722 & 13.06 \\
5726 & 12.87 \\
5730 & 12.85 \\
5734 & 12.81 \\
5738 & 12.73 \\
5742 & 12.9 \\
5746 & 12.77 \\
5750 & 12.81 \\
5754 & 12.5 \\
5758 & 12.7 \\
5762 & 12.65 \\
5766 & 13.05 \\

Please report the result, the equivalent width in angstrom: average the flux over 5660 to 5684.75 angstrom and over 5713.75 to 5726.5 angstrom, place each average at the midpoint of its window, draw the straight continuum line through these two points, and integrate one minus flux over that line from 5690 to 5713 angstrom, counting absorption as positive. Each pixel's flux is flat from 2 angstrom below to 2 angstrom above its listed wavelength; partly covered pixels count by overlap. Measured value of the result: 0.6 angstrom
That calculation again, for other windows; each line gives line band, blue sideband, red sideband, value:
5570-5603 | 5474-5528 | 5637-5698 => 1.03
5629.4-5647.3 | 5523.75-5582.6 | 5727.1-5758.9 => 0.02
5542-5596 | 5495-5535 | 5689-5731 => 0.32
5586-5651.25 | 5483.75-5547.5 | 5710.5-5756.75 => 1.49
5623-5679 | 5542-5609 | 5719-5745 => 0.25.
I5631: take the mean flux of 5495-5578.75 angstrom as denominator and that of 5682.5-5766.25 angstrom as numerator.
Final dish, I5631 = 1.0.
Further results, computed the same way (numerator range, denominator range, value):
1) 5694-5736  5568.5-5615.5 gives 1.03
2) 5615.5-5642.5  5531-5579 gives 0.99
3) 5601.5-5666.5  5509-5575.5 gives 0.99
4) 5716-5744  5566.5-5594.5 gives 1.06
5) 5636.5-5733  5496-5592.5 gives 1.01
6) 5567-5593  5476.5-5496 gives 0.97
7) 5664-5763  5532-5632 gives 1.02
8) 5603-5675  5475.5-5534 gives 1.01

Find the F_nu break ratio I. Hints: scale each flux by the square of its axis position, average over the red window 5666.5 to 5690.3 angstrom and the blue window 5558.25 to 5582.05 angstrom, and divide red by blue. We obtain 1.1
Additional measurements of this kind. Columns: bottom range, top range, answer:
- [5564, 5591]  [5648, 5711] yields 1.07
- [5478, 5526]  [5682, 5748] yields 1.09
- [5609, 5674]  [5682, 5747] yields 1.04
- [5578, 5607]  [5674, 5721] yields 1.08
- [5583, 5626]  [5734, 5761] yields 1.10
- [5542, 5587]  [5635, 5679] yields 1.03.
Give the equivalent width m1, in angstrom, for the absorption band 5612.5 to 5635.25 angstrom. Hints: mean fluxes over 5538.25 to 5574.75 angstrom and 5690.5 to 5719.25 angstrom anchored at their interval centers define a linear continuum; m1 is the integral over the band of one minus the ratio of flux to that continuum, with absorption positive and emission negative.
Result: 0.22 angstrom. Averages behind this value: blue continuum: 12.7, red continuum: 12.5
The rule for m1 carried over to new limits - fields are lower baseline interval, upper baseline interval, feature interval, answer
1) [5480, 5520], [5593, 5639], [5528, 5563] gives -0.8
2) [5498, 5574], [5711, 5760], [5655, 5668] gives 0.4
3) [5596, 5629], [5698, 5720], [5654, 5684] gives -0.2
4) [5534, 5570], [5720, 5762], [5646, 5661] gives 0.4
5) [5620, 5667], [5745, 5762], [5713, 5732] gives -0.3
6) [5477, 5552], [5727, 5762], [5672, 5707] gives 0.3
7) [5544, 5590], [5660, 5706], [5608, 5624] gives 0.1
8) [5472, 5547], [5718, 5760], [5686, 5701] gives 0.2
